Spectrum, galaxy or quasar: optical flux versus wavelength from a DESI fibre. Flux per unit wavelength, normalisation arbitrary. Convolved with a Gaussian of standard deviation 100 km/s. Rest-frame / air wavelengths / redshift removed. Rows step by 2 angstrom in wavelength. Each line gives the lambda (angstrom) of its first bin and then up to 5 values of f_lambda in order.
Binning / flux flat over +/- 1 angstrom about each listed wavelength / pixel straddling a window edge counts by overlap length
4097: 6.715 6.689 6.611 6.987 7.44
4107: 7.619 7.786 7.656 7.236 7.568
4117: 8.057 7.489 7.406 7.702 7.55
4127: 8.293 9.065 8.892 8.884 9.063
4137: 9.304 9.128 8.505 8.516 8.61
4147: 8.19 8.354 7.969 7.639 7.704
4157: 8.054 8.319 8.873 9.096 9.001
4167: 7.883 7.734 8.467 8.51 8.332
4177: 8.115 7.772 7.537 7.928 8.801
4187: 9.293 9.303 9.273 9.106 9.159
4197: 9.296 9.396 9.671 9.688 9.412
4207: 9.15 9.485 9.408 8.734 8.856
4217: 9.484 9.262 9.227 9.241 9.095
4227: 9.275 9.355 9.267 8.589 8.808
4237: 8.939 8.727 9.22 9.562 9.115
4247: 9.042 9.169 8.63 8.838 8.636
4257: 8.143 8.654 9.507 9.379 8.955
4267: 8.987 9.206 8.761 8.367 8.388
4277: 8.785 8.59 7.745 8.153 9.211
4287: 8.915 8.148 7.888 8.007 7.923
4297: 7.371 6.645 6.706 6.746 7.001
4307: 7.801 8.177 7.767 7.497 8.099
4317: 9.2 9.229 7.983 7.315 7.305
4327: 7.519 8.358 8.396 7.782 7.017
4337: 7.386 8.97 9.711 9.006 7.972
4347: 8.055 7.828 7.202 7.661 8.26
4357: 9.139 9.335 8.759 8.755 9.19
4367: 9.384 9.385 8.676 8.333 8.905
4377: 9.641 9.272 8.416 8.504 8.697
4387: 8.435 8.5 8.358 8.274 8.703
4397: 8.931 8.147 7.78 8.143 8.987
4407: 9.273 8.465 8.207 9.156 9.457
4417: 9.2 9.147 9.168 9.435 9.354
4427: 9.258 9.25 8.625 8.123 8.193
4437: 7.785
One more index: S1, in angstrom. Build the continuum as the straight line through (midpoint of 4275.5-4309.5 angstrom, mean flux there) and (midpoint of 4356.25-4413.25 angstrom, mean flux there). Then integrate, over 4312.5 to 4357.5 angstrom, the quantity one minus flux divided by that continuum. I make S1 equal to 0.8 angstrom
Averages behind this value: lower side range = 7.87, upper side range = 8.74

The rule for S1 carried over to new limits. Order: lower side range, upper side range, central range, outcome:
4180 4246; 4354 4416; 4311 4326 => 1.4 angstrom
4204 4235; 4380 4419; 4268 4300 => 2.6 angstrom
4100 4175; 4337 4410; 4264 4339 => 3.8 angstrom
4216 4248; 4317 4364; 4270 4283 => 0.5 angstrom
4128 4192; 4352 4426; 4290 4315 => 3.5 angstrom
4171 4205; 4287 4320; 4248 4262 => -1.0 angstrom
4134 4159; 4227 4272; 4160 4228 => -1.8 angstrom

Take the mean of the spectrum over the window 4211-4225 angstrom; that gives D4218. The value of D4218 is 9.15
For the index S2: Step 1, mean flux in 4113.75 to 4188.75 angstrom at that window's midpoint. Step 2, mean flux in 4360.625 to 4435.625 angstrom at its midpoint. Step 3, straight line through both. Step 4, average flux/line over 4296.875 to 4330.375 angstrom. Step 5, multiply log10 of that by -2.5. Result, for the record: 0.12 mag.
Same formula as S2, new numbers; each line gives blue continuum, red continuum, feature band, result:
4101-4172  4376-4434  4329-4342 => 0.05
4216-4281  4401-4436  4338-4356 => 0.08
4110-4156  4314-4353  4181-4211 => -0.12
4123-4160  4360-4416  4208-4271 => -0.06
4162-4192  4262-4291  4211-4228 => -0.08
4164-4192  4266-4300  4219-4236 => -0.09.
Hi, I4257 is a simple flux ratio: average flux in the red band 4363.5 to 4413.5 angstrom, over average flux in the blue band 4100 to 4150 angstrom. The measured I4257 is 1.08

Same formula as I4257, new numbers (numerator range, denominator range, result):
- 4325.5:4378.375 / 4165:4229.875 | 0.95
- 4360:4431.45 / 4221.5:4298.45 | 1.01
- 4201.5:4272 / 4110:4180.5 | 1.10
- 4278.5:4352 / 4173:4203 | 0.90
